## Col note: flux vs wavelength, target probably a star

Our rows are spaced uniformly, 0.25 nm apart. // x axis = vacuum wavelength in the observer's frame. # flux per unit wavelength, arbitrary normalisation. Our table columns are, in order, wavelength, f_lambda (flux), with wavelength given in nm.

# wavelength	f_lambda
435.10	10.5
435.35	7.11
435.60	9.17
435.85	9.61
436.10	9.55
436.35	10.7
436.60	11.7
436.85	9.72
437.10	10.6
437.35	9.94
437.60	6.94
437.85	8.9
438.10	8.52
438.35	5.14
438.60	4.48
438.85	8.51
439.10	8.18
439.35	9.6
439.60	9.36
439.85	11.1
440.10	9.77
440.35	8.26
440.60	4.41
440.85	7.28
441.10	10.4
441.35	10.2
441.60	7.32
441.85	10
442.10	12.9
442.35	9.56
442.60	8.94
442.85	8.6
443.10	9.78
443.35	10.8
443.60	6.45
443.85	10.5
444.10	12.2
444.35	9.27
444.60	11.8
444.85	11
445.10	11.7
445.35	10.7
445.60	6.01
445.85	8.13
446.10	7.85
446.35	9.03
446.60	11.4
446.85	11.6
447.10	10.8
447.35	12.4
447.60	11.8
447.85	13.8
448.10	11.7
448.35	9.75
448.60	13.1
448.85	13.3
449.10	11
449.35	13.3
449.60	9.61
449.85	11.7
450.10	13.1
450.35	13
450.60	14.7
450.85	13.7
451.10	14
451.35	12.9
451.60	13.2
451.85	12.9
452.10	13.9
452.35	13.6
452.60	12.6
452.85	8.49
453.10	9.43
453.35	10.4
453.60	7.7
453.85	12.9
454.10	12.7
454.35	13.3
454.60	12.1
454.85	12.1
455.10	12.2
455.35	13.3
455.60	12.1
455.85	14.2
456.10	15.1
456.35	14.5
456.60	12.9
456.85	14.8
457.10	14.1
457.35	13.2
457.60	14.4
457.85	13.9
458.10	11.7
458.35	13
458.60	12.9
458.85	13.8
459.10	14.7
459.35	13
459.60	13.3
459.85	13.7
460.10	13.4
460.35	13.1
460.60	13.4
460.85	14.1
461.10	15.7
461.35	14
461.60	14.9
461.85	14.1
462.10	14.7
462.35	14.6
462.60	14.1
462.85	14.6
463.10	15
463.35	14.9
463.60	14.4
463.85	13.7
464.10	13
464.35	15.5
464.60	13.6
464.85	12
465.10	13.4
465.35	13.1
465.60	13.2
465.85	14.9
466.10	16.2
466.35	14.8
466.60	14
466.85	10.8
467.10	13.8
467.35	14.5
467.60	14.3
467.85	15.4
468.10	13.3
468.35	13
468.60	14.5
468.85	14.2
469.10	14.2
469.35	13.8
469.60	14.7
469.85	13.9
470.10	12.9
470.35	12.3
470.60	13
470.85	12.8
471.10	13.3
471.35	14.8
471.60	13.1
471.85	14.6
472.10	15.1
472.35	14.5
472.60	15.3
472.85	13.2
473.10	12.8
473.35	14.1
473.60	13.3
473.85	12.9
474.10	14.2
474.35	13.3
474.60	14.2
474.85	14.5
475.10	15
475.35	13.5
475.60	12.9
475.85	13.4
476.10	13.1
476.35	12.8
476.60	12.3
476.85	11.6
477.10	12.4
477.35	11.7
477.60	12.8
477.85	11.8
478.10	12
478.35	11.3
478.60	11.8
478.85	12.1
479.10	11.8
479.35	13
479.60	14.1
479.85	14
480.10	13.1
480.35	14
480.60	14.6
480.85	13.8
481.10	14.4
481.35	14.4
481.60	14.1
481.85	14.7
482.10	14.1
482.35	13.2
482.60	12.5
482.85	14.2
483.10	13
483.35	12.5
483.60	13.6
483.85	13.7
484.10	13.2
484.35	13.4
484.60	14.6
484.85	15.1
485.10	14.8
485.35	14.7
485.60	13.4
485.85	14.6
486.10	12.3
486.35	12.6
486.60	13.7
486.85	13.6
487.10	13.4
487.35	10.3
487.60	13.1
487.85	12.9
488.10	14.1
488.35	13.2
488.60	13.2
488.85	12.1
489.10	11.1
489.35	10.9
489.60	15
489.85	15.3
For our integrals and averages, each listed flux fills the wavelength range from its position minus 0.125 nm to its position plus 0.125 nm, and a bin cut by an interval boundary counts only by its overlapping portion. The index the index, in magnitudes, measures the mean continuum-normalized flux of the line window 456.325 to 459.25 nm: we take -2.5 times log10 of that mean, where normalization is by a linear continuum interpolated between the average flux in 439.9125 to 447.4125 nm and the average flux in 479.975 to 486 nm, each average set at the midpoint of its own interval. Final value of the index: -0.22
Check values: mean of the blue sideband 9.62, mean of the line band 13.6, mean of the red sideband 13.9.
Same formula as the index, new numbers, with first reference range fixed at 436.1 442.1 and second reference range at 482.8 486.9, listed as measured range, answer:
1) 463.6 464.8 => -0.20 mag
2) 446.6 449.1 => -0.22 mag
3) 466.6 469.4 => -0.16 mag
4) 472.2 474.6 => -0.11 mag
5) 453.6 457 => -0.23 mag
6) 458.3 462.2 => -0.24 mag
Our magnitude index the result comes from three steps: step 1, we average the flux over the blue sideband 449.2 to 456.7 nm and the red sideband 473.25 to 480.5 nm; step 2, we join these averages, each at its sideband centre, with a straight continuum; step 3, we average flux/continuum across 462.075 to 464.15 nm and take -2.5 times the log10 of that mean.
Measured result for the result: -0.13 mag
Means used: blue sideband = 12.5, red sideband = 13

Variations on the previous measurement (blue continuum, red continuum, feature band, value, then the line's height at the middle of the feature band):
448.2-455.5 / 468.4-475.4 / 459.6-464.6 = -0.09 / 13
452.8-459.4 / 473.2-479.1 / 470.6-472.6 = -0.10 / 12.9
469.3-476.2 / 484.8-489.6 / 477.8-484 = 0.01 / 13.4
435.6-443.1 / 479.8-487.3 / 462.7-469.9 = -0.18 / 11.9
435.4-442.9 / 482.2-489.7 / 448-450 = -0.18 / 9.87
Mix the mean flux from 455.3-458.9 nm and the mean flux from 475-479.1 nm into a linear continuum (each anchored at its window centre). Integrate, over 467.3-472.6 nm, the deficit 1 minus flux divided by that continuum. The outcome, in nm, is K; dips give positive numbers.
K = -0.43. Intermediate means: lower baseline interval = 13.6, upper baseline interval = 12.5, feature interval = 13.9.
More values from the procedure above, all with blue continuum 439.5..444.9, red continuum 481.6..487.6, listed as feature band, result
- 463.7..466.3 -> -0.49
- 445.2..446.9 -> 0.12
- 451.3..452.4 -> -0.30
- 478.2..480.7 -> 0.02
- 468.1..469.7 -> -0.26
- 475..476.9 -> -0.06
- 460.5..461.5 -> -0.27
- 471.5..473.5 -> -0.27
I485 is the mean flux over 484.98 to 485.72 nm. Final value 14.3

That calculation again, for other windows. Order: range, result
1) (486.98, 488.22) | 12.8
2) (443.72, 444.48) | 10.6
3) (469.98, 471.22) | 12.9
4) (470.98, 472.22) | 14.2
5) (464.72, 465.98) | 13.3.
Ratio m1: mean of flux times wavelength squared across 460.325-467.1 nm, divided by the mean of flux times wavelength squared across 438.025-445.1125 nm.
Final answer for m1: 1.70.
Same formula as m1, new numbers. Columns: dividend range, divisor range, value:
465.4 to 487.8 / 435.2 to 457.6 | 1.42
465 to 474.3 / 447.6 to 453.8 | 1.24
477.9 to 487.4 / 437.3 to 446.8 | 1.76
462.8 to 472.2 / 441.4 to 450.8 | 1.41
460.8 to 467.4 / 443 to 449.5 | 1.42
